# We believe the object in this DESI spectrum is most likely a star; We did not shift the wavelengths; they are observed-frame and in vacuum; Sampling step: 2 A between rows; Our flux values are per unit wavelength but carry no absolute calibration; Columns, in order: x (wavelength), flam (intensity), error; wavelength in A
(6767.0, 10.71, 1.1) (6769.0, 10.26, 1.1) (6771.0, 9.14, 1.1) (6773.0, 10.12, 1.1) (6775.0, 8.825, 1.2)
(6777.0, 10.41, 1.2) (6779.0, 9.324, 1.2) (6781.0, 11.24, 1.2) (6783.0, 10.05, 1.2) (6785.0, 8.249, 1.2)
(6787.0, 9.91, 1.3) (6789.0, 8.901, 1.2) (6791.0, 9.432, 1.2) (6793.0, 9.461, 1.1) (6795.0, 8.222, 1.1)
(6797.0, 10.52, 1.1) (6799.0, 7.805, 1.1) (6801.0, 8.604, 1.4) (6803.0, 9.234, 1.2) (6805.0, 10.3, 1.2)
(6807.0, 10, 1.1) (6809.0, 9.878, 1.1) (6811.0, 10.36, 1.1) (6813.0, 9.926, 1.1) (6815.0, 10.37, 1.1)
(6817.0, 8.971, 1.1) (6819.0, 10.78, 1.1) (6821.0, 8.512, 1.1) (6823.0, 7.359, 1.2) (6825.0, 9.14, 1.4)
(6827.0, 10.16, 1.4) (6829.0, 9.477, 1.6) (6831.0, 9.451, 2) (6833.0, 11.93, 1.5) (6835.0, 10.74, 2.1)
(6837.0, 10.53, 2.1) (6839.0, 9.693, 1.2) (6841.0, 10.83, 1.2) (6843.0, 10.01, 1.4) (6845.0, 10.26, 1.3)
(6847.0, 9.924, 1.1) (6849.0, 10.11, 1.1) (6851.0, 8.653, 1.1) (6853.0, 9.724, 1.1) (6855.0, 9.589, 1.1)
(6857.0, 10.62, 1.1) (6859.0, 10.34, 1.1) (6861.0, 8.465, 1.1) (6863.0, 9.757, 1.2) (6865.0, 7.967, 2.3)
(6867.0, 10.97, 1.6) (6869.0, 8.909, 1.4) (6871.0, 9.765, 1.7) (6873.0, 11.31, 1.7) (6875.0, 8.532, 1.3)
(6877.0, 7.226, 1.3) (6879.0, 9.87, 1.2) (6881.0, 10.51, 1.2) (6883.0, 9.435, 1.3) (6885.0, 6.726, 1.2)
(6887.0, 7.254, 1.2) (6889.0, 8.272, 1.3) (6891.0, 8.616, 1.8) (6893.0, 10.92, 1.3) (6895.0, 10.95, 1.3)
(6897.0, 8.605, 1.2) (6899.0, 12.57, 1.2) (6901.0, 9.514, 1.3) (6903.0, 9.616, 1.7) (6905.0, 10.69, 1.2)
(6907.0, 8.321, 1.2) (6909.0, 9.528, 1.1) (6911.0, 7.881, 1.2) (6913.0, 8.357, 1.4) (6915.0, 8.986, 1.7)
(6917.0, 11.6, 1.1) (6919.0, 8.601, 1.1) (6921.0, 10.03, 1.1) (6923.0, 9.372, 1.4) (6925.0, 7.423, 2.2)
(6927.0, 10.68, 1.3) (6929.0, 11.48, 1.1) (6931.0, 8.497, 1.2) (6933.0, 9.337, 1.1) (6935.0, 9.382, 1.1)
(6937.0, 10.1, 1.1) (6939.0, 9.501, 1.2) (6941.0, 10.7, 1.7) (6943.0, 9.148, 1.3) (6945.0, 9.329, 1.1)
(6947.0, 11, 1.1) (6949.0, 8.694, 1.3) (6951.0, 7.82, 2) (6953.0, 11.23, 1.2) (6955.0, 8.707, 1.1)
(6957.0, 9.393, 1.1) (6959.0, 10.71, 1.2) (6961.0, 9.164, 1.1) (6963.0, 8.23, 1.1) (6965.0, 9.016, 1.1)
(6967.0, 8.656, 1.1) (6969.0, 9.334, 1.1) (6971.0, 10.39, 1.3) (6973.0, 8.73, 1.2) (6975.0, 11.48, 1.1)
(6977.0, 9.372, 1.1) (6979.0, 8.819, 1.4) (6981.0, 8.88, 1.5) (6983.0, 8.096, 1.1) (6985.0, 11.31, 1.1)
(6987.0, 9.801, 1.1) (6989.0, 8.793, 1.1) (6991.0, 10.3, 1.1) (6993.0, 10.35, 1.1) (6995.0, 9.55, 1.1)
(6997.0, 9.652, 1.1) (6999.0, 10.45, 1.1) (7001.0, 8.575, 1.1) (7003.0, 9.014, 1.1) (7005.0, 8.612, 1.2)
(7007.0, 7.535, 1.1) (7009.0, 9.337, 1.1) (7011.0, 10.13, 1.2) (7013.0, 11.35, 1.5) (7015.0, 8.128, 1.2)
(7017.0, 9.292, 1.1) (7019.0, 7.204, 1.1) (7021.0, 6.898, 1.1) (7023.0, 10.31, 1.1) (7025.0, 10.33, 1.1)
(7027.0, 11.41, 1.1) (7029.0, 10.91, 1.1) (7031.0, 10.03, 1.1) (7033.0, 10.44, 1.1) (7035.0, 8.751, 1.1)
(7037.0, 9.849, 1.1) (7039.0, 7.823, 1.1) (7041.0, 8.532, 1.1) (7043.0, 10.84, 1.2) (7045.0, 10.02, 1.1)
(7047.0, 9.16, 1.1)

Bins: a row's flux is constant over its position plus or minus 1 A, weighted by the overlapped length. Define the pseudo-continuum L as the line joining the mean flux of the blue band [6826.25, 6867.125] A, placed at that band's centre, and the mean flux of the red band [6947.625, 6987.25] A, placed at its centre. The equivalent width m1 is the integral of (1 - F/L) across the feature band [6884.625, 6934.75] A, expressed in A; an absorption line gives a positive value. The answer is 1.4 A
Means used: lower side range 9.94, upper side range 9.4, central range 9.39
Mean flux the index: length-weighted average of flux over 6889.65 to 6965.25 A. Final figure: 9.57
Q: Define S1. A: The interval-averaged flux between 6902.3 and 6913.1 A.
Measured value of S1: 9.11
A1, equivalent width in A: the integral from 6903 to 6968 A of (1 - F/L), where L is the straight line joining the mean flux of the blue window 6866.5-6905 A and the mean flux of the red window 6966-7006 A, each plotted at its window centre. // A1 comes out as 0.4 A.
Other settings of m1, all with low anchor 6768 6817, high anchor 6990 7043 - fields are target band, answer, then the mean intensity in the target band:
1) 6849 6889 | 1.3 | 9.24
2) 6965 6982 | 0.1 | 9.43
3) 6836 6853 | -0.8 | 9.98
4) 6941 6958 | 0.0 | 9.49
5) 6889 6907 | -0.9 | 9.98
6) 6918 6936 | 0.1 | 9.42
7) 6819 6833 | 0.3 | 9.35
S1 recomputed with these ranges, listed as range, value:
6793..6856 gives 9.71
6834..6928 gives 9.54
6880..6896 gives 9.09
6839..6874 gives 9.83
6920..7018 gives 9.49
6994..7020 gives 9.14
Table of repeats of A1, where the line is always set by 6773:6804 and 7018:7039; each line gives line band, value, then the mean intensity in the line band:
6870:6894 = 1.01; 9.04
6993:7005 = 0.07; 9.45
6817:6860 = -2.16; 9.88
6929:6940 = -0.10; 9.56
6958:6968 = 0.35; 9.16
